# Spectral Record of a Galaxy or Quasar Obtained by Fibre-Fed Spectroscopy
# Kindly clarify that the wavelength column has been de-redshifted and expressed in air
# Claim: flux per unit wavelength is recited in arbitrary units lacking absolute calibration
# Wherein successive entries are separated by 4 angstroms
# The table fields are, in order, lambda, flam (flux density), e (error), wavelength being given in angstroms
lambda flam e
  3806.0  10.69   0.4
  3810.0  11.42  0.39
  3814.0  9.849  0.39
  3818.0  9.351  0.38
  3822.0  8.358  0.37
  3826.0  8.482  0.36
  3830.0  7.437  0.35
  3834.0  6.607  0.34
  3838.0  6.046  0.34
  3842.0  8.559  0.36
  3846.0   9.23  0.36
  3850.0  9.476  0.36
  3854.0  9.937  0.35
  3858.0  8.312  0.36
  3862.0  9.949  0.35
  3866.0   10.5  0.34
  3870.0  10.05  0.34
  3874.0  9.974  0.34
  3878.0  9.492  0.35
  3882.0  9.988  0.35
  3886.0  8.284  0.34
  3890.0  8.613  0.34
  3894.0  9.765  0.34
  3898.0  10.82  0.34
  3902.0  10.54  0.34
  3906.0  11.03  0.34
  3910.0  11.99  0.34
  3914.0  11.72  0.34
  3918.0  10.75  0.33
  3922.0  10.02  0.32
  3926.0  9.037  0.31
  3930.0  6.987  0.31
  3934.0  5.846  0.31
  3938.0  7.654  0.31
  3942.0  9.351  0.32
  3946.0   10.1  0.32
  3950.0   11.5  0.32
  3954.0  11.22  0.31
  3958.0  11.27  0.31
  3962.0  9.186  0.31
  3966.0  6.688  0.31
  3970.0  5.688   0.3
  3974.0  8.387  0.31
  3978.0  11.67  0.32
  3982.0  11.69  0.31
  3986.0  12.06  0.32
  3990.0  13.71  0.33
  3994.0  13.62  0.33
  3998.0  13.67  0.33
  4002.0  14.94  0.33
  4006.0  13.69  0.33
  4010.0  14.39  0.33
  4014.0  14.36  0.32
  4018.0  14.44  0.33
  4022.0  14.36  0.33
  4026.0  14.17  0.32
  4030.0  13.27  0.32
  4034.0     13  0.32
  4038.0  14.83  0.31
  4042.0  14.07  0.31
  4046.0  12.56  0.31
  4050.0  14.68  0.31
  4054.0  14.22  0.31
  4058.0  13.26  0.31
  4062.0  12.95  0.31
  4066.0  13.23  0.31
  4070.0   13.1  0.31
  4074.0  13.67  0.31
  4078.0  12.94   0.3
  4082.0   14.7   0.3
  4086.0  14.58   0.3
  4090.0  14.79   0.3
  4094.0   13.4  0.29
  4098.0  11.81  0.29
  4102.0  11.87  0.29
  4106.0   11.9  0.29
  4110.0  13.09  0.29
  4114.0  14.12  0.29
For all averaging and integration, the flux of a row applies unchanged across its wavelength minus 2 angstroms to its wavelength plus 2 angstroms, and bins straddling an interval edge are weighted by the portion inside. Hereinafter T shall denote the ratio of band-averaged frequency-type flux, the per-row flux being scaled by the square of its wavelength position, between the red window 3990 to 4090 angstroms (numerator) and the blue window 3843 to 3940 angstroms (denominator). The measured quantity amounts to 1.56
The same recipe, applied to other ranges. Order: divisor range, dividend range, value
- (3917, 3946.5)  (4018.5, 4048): 1.69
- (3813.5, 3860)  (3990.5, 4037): 1.82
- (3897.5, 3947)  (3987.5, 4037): 1.52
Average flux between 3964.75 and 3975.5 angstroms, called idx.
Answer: 6.87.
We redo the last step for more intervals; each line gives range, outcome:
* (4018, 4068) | 13.7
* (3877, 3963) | 9.79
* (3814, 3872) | 8.77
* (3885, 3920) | 10.5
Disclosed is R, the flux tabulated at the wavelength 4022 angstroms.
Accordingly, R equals 14.36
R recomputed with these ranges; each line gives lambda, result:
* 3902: 10.54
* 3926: 9.037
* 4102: 11.87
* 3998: 13.67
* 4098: 11.81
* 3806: 10.69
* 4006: 13.69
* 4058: 13.26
